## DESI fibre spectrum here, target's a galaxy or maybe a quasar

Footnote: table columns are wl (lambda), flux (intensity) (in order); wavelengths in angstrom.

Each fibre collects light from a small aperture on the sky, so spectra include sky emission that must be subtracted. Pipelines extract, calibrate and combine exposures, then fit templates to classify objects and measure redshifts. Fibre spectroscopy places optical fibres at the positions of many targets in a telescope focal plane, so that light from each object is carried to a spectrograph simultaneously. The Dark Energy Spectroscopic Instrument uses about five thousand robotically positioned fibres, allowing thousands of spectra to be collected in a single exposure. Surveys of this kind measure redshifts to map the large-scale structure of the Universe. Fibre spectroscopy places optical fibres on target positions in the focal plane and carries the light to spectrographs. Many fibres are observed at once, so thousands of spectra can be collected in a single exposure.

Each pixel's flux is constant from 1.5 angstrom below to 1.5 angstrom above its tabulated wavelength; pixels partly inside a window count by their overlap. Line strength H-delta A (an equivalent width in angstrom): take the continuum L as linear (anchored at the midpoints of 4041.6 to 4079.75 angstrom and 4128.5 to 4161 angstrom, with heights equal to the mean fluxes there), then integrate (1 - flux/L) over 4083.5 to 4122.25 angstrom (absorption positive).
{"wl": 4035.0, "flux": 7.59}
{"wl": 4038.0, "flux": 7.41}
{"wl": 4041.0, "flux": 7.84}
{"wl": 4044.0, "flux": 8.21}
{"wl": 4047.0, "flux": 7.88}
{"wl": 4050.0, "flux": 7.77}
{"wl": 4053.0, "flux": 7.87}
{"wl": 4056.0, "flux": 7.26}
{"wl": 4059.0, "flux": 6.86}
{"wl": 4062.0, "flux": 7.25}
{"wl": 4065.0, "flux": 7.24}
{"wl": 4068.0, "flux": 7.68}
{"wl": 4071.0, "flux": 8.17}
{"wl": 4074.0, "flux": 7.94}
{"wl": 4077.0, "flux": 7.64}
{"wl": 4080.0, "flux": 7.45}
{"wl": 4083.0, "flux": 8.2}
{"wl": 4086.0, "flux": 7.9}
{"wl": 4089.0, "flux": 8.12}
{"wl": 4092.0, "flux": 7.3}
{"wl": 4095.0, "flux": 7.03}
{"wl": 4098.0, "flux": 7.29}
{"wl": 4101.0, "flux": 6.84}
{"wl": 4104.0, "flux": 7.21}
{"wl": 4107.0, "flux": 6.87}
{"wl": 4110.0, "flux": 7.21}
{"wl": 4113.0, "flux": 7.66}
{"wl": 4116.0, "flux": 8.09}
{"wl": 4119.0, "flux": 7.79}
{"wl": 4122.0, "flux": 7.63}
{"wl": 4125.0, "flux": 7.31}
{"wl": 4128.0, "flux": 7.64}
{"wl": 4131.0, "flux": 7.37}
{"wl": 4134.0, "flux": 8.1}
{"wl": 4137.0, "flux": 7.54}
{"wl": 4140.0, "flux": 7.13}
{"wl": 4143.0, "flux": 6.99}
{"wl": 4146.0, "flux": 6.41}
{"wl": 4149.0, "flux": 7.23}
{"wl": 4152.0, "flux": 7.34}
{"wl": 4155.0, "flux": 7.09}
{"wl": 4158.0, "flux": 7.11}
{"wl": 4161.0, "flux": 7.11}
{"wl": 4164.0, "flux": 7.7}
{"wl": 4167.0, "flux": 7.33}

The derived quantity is -0.2 angstrom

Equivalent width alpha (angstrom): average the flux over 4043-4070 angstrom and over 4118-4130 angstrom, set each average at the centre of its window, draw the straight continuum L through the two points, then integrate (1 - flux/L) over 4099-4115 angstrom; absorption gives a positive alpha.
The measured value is 0.8 angstrom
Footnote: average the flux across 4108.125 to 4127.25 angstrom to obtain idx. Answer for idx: 7.6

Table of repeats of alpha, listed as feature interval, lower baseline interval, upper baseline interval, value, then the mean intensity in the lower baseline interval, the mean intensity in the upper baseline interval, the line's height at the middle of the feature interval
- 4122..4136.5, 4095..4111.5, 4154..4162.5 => -1.05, 7.08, 7.1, 7.09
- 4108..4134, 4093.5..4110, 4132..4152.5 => -1.65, 7.06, 7.25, 7.15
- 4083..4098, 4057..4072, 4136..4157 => -0.63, 7.41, 7.09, 7.31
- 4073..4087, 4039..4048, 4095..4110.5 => -0.78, 7.95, 7.07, 7.41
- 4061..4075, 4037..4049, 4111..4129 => 0.24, 7.85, 7.67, 7.79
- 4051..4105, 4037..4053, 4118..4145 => 1.27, 7.84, 7.47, 7.7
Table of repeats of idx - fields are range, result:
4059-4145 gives 7.5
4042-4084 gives 7.67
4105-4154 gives 7.39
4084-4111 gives 7.33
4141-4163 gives 7.06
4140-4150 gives 6.9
